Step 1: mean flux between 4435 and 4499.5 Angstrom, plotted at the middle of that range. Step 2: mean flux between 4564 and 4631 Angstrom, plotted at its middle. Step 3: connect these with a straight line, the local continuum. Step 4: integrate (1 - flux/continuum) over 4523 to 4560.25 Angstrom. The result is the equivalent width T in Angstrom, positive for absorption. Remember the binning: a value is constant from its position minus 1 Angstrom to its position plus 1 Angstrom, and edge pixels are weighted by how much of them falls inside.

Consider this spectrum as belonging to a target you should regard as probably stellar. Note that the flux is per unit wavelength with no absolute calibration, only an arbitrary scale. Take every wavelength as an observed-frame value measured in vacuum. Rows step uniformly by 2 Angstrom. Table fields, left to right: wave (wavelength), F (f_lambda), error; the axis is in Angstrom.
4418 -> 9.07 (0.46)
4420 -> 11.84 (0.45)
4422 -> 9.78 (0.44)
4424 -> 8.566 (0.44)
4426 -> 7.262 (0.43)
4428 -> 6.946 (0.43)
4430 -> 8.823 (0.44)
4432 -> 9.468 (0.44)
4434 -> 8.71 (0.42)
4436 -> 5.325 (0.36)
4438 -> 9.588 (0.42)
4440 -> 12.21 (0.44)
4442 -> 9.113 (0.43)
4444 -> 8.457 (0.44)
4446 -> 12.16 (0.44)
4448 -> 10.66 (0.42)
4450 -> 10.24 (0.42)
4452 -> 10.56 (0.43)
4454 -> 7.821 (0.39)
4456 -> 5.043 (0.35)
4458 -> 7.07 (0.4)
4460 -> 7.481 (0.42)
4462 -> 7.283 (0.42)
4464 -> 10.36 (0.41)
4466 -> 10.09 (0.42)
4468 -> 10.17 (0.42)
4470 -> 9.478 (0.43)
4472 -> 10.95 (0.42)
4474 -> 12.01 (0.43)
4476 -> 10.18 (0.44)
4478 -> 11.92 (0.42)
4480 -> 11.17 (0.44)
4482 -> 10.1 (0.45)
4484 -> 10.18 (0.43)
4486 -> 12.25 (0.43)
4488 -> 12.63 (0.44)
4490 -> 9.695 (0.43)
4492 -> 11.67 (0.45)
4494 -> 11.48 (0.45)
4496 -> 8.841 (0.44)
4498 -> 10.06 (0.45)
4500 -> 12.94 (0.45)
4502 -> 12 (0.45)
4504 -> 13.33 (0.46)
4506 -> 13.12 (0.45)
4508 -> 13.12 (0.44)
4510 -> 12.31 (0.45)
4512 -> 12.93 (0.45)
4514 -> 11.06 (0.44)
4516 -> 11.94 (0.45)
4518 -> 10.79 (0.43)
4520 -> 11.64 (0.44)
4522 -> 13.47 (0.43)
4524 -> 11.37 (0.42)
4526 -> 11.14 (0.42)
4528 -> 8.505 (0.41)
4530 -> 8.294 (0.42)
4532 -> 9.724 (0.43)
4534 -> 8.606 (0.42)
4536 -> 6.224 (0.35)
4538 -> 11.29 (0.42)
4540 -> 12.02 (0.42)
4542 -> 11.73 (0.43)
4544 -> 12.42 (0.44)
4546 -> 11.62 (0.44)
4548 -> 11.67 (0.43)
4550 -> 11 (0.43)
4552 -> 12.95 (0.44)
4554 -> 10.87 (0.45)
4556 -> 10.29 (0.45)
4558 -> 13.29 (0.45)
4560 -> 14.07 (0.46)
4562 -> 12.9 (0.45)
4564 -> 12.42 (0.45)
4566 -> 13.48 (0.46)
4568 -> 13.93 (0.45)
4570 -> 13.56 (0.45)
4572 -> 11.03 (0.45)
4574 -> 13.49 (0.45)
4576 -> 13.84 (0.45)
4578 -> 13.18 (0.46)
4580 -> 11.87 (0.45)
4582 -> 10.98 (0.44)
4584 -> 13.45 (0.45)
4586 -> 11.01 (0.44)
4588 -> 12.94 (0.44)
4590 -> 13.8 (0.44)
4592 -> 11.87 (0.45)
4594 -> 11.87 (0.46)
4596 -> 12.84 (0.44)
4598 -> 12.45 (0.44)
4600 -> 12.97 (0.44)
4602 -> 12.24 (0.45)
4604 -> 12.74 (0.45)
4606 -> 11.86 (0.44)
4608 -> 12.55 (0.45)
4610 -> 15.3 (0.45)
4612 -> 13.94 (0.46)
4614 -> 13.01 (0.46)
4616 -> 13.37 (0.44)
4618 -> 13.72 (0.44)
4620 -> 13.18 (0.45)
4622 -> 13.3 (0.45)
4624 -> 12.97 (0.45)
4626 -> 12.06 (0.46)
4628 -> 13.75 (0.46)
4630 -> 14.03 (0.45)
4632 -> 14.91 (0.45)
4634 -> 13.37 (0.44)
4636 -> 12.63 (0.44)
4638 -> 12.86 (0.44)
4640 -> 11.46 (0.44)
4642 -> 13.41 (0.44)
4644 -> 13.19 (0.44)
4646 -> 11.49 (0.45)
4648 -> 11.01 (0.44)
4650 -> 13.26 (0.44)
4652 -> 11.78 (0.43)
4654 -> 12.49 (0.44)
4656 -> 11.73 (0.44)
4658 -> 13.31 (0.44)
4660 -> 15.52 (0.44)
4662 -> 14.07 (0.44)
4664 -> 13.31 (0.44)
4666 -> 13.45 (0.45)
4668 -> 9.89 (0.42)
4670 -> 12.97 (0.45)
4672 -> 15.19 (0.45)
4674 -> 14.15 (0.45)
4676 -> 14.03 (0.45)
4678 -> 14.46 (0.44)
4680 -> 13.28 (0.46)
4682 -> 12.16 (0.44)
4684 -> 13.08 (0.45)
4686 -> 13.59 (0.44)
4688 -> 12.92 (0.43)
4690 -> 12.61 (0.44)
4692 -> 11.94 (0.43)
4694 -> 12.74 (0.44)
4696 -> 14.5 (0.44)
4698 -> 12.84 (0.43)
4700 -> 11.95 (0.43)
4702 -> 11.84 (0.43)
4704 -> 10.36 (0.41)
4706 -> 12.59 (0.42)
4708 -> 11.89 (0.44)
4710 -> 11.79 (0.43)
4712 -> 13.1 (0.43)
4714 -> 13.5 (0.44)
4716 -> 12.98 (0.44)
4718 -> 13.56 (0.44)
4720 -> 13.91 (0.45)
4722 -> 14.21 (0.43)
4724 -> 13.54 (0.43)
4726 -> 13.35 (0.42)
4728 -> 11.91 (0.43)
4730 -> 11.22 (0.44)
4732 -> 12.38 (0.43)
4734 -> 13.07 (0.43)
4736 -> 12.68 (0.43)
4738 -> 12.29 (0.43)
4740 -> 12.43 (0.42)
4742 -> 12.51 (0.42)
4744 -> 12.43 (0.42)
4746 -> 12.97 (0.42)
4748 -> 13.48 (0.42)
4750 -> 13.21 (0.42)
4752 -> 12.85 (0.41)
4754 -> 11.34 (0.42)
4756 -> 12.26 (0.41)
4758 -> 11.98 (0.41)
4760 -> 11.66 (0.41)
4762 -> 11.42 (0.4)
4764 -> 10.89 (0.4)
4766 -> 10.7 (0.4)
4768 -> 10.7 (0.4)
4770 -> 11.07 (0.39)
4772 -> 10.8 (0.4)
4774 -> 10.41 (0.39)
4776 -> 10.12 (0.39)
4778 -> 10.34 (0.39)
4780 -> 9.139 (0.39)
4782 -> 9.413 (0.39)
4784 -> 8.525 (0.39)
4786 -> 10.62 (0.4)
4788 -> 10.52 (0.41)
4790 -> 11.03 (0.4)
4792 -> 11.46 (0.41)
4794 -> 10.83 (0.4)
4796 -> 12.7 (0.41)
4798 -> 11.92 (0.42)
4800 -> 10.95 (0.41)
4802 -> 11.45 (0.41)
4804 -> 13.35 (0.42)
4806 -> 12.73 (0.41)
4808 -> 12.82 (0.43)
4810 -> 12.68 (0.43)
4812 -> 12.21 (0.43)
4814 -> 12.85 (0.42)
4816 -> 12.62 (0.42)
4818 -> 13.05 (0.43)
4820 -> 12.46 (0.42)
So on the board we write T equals 2.6 Angstrom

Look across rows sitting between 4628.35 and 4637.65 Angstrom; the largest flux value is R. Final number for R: 14.91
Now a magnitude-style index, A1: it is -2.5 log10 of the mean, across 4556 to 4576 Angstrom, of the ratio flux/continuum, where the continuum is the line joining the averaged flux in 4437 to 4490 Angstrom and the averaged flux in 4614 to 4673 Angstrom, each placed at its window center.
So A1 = -0.12 mag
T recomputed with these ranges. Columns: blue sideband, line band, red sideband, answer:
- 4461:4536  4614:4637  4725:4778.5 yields -4.0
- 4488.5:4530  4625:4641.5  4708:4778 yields -1.7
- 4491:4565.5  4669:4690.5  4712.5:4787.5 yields -3.2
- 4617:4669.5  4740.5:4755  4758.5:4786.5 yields -2.3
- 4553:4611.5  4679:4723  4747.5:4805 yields -3.8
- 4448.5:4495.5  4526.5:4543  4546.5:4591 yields 2.9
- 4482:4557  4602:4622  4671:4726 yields -1.8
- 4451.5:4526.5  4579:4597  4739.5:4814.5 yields -2.0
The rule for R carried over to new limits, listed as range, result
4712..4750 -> 14.21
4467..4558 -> 13.47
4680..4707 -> 14.5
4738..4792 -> 13.48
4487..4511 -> 13.33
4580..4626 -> 15.3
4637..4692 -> 15.52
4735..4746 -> 12.97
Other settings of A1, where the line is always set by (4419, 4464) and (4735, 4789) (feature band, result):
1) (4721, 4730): -0.18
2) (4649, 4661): -0.23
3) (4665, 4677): -0.24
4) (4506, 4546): -0.16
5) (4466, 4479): -0.18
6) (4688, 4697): -0.19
